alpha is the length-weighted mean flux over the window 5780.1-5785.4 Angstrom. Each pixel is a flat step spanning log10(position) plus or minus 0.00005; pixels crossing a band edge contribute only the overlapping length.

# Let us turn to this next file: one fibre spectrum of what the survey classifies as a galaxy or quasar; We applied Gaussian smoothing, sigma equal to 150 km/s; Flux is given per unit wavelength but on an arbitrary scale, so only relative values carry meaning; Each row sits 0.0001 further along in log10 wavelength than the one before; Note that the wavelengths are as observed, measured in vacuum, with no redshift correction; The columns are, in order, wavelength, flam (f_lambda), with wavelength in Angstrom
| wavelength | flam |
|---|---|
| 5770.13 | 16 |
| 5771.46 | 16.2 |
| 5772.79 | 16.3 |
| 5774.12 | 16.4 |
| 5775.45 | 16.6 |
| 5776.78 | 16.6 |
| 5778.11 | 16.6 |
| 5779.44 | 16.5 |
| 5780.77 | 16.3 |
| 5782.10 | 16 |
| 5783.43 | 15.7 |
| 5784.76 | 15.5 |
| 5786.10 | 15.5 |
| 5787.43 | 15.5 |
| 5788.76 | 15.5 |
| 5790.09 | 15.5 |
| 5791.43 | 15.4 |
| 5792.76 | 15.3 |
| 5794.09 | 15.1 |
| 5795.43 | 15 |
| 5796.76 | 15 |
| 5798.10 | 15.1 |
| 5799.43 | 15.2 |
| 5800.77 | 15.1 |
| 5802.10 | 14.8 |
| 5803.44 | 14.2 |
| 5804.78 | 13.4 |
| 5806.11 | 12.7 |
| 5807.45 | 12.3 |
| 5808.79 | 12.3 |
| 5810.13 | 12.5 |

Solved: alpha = 15.9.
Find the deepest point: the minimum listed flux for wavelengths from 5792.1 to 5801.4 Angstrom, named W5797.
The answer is 15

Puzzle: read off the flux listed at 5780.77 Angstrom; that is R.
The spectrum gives 16.3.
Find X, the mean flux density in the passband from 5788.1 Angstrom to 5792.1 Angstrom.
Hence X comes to 15.5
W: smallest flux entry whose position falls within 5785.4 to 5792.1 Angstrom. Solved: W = 15.4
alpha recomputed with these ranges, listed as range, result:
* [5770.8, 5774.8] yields 16.3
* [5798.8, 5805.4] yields 14.5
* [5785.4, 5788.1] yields 15.5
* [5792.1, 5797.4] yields 15.1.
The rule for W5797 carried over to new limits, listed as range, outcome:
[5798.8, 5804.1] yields 14.2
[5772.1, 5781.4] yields 16.3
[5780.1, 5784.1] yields 15.7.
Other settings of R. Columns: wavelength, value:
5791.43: 15.4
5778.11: 16.6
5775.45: 16.6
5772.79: 16.3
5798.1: 15.1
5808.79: 12.3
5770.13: 16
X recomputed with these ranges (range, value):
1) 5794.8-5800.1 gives 15.1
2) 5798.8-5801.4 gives 15.1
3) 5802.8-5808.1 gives 13.1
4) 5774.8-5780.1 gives 16.6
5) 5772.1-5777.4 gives 16.5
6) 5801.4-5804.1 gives 14.5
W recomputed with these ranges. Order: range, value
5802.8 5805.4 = 13.4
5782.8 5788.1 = 15.5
